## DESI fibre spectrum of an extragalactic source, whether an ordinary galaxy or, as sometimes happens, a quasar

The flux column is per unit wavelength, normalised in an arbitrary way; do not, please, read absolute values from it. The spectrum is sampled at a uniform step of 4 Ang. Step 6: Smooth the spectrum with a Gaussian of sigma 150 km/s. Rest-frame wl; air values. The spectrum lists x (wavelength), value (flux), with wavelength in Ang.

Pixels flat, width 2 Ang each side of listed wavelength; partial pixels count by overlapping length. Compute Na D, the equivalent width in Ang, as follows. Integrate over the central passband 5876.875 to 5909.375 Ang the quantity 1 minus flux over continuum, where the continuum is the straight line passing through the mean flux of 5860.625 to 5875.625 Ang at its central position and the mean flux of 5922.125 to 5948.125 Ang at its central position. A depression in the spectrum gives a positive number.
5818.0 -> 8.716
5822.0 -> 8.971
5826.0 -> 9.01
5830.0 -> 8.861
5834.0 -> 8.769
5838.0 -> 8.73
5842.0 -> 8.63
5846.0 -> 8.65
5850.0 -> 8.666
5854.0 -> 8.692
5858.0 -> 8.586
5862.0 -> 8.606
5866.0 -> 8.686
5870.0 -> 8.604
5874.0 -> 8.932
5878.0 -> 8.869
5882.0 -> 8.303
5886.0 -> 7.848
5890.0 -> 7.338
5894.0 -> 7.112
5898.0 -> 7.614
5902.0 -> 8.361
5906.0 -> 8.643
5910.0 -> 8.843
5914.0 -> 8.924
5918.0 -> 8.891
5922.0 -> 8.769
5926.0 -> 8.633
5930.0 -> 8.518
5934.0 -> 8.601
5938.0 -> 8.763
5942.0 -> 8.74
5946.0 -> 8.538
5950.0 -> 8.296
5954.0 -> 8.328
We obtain 2.46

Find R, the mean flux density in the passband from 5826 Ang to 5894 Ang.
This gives 8.52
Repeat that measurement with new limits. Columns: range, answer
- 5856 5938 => 8.44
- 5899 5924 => 8.69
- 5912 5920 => 8.91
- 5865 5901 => 8.14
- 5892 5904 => 7.7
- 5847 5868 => 8.65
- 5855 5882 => 8.68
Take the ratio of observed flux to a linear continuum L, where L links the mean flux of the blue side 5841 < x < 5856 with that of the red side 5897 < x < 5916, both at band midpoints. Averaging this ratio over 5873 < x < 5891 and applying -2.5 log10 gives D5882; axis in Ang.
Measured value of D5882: 0.04 mag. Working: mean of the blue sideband 8.66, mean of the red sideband 8.52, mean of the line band 8.27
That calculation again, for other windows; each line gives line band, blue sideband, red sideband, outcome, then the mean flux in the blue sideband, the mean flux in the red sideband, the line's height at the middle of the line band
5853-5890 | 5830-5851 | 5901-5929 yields 0.03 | 8.71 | 8.73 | 8.72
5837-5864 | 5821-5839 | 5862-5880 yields 0.02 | 8.87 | 8.75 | 8.81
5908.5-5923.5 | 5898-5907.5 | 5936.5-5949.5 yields -0.06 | 8.31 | 8.63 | 8.41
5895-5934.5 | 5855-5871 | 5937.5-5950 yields 0.01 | 8.63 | 8.61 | 8.62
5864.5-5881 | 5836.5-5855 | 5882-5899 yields -0.10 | 8.67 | 7.57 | 8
